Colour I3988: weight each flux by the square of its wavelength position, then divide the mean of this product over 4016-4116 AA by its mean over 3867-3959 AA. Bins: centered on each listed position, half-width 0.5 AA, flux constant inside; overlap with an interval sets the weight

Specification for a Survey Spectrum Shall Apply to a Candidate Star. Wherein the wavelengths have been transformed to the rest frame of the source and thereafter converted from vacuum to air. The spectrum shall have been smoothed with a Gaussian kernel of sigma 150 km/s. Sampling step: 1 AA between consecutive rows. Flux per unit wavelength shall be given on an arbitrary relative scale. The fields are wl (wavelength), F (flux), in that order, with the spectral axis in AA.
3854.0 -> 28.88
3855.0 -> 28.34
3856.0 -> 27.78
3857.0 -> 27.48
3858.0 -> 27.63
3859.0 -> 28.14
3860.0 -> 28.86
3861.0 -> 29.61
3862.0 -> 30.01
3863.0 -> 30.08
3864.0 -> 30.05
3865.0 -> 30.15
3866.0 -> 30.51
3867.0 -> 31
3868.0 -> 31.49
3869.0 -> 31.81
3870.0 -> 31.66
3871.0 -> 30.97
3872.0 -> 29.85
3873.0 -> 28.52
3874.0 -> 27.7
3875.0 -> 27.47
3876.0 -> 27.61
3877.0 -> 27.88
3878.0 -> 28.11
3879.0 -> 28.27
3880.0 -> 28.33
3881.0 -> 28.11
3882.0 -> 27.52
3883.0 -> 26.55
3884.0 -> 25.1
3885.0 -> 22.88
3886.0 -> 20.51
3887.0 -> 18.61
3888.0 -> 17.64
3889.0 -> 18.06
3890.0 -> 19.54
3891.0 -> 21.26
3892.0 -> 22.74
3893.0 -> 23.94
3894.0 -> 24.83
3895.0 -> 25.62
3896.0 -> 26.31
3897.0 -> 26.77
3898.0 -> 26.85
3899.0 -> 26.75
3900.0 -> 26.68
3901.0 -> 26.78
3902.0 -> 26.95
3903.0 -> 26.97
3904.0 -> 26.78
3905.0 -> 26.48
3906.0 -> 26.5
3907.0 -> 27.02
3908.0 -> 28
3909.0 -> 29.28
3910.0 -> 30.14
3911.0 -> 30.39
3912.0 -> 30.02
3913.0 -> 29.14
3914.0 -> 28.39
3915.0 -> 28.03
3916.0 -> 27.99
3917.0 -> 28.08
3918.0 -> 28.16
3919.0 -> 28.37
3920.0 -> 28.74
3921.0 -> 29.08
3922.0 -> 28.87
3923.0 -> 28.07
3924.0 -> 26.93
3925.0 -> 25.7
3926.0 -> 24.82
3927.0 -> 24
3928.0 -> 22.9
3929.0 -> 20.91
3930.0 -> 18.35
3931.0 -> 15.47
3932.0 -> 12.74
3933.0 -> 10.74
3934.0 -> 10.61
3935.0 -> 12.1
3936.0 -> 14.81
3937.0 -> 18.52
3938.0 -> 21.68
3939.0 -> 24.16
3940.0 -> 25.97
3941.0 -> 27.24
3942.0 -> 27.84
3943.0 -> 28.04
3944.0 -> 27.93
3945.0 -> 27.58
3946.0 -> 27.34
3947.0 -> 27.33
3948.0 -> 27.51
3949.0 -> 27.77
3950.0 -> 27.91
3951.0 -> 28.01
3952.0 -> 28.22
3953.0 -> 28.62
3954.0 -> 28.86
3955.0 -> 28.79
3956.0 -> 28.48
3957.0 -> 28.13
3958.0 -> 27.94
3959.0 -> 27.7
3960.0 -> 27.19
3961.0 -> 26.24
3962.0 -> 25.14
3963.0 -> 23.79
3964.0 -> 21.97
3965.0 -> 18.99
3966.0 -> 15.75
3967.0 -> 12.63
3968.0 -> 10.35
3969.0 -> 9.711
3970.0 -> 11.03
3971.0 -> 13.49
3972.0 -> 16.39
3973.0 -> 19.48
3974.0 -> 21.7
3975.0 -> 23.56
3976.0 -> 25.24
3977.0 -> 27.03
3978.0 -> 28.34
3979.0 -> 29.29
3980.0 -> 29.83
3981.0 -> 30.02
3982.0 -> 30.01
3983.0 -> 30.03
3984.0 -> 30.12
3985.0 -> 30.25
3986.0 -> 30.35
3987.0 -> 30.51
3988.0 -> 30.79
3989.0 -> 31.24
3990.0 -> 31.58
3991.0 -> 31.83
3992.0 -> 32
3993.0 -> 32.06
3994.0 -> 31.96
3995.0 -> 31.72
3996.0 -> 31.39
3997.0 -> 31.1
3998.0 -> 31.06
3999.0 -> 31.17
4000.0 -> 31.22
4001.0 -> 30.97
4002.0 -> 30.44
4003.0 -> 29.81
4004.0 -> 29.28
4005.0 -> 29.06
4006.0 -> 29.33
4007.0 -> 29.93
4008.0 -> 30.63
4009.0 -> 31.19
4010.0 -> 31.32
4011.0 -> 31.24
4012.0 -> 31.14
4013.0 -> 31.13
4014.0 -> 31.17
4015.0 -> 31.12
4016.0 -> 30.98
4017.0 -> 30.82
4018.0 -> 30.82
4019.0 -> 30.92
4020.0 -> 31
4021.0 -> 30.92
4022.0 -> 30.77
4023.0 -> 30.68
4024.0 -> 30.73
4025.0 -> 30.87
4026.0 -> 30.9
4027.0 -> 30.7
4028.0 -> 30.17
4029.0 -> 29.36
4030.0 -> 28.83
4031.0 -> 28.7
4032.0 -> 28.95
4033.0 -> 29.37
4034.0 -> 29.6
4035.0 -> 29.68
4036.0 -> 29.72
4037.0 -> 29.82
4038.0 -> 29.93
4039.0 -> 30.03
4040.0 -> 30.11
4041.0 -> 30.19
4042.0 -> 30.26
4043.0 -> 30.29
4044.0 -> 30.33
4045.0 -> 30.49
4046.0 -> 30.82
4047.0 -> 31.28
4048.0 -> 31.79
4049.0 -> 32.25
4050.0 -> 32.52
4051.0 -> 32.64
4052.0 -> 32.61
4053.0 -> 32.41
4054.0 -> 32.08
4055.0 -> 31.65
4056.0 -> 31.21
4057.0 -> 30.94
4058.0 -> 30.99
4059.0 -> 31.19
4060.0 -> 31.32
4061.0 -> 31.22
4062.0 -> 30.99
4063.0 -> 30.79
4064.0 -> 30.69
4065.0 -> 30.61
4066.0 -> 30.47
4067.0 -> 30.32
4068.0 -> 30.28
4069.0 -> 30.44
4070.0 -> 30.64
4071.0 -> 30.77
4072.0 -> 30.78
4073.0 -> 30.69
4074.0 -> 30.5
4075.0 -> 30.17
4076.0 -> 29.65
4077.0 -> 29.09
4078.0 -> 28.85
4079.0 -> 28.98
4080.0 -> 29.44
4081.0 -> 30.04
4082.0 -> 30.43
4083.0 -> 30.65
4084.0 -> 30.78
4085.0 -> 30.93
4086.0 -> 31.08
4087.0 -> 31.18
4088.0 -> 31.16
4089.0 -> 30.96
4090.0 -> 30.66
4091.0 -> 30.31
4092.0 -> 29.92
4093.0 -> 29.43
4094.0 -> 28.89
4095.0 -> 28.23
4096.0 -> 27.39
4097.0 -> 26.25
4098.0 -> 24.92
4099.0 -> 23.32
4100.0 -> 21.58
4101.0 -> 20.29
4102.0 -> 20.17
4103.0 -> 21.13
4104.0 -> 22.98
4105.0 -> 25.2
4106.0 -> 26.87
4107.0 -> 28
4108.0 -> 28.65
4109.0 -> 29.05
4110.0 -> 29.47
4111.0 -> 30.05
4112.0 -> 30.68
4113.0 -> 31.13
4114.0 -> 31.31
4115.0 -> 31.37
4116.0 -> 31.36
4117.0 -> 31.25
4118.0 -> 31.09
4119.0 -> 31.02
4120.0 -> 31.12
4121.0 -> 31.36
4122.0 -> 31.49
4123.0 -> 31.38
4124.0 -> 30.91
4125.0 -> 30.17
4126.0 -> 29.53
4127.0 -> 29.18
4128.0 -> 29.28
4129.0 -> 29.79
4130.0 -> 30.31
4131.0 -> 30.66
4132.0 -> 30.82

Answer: 1.2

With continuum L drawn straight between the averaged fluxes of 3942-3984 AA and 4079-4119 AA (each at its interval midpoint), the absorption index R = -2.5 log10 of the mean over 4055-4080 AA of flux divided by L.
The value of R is -0.11 mag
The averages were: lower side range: 24.6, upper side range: 28.4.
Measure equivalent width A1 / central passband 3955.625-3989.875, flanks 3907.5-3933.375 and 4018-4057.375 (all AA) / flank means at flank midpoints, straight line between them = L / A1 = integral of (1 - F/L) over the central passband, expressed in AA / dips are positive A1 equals 4.5 AA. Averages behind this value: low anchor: 25.6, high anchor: 30.7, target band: 24.3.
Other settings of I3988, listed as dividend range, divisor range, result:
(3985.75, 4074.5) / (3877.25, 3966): 1.29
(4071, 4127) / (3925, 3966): 1.32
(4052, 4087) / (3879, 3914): 1.30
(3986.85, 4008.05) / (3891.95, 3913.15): 1.20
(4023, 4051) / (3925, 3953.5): 1.39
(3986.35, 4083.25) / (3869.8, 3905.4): 1.29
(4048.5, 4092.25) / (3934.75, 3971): 1.39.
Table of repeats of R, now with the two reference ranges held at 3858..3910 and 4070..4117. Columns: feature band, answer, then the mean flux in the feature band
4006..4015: -0.11 mag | 30.9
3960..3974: 0.47 mag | 17.8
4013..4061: -0.09 mag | 30.7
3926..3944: 0.33 mag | 20.1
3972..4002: -0.06 mag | 29.3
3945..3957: -0.02 mag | 28.1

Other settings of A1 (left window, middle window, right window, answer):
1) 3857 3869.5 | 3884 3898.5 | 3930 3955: 2.6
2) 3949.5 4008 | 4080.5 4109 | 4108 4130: 2.2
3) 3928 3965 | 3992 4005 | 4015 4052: -1.5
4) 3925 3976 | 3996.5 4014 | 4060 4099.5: -3.6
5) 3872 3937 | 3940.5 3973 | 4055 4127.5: 2.8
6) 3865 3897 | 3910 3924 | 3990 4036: -0.7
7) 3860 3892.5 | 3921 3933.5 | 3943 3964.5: 2.4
